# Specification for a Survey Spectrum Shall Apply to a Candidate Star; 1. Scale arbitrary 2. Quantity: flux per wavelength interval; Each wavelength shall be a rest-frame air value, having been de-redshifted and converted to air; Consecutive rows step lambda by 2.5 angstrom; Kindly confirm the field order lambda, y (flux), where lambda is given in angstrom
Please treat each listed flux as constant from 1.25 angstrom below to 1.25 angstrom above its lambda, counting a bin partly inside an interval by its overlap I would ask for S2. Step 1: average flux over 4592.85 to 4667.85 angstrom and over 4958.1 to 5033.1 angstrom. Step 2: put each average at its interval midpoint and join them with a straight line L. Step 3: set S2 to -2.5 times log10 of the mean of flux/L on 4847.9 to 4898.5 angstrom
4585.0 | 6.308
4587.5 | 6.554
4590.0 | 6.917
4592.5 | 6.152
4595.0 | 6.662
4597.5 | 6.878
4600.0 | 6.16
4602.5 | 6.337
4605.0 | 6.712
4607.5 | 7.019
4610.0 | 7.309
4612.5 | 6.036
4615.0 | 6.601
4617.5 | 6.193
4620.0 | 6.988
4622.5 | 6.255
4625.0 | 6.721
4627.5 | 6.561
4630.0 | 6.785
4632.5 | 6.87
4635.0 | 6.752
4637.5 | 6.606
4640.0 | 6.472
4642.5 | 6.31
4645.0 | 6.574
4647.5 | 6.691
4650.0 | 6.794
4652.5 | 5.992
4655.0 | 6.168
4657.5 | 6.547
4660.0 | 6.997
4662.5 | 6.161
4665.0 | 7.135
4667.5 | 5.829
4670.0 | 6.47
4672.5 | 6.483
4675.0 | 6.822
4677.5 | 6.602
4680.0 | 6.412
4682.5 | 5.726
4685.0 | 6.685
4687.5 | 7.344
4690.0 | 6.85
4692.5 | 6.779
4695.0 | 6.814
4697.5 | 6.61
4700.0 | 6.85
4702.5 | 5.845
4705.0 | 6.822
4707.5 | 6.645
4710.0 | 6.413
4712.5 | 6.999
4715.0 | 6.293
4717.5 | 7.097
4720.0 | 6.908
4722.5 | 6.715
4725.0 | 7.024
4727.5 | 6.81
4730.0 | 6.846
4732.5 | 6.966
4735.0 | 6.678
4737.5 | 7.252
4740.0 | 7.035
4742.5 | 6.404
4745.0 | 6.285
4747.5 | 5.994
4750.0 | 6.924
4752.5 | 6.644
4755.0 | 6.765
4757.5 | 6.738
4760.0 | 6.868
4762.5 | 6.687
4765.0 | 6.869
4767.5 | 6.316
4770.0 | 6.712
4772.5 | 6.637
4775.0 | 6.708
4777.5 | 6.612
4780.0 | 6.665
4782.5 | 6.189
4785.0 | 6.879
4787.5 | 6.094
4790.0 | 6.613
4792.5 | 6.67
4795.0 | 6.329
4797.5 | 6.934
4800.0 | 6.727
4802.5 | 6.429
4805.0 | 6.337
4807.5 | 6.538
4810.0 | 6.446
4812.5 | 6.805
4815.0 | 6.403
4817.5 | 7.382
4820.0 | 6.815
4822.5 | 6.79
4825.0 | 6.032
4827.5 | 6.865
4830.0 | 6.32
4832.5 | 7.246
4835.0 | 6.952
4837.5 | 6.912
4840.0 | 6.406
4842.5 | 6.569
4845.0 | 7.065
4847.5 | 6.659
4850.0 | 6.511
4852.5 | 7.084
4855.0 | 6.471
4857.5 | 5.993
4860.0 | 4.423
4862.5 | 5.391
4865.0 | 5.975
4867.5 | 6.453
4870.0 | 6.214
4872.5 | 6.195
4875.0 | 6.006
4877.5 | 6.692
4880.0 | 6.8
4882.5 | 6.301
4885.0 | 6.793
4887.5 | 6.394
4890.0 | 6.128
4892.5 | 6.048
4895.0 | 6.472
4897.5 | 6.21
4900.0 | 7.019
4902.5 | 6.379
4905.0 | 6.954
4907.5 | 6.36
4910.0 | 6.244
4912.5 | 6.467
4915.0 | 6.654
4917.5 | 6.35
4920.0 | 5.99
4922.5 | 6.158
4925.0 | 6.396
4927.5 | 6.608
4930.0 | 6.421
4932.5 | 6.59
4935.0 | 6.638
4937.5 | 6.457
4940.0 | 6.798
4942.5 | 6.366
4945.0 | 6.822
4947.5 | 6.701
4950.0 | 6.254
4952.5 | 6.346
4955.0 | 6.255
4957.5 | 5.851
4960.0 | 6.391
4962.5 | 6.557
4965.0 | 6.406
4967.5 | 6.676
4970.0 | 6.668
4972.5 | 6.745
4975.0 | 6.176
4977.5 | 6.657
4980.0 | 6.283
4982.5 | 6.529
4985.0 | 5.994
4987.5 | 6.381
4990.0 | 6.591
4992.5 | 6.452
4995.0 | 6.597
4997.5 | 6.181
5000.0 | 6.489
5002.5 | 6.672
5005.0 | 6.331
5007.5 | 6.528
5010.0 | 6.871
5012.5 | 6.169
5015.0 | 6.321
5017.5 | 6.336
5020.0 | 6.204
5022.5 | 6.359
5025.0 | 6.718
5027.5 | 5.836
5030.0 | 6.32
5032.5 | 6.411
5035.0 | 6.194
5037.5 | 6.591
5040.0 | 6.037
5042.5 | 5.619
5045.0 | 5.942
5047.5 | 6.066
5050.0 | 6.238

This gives 0.04 mag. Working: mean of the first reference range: 6.57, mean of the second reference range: 6.42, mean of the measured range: 6.24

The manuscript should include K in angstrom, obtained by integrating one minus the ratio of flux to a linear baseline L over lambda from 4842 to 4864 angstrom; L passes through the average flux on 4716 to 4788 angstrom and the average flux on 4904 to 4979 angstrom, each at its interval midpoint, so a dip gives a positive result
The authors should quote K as 1.2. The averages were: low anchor 6.71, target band 6.23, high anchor 6.46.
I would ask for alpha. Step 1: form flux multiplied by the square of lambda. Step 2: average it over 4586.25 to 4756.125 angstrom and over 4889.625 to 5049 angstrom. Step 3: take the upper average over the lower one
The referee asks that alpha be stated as 1.1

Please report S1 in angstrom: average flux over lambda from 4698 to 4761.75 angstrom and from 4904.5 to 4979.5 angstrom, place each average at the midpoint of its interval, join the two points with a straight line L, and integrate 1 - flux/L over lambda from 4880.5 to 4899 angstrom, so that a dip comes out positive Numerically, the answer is 0.4 angstrom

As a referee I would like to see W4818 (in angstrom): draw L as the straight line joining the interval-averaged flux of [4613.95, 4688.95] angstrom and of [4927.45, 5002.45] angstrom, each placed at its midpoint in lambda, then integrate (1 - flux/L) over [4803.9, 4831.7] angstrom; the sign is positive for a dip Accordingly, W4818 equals -0.5 angstrom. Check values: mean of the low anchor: 6.55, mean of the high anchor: 6.46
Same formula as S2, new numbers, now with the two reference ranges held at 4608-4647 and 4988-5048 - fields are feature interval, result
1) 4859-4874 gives 0.11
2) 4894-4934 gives -0.01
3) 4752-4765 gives -0.04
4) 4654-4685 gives 0.02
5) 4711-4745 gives -0.05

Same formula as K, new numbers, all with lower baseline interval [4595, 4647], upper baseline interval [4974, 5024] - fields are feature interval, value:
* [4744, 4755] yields 0.1 angstrom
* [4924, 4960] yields -0.1 angstrom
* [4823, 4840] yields -0.5 angstrom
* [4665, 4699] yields -0.1 angstrom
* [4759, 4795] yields -0.4 angstrom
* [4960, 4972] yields -0.3 angstrom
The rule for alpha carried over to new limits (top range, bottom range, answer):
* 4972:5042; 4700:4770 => 1.06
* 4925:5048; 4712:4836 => 1.04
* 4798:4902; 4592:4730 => 1.06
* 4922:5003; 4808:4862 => 1.04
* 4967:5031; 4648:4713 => 1.12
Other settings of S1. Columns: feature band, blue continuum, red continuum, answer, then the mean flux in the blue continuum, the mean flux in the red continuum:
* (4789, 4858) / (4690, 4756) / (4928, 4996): -0.5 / 6.71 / 6.47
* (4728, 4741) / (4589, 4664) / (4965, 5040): -0.8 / 6.57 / 6.42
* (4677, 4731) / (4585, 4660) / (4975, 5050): -1.3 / 6.58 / 6.33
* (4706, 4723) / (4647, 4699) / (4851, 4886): -0.6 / 6.57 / 6.2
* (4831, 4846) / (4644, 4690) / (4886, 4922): -0.9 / 6.53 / 6.4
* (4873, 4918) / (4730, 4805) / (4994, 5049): 0.1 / 6.64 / 6.31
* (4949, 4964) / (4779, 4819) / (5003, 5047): 0.2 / 6.59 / 6.28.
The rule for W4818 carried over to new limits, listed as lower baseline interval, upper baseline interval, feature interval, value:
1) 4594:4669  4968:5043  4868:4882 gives 0.2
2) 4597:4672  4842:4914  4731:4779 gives -1.7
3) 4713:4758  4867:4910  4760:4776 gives 0.0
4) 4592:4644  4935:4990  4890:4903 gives 0.2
